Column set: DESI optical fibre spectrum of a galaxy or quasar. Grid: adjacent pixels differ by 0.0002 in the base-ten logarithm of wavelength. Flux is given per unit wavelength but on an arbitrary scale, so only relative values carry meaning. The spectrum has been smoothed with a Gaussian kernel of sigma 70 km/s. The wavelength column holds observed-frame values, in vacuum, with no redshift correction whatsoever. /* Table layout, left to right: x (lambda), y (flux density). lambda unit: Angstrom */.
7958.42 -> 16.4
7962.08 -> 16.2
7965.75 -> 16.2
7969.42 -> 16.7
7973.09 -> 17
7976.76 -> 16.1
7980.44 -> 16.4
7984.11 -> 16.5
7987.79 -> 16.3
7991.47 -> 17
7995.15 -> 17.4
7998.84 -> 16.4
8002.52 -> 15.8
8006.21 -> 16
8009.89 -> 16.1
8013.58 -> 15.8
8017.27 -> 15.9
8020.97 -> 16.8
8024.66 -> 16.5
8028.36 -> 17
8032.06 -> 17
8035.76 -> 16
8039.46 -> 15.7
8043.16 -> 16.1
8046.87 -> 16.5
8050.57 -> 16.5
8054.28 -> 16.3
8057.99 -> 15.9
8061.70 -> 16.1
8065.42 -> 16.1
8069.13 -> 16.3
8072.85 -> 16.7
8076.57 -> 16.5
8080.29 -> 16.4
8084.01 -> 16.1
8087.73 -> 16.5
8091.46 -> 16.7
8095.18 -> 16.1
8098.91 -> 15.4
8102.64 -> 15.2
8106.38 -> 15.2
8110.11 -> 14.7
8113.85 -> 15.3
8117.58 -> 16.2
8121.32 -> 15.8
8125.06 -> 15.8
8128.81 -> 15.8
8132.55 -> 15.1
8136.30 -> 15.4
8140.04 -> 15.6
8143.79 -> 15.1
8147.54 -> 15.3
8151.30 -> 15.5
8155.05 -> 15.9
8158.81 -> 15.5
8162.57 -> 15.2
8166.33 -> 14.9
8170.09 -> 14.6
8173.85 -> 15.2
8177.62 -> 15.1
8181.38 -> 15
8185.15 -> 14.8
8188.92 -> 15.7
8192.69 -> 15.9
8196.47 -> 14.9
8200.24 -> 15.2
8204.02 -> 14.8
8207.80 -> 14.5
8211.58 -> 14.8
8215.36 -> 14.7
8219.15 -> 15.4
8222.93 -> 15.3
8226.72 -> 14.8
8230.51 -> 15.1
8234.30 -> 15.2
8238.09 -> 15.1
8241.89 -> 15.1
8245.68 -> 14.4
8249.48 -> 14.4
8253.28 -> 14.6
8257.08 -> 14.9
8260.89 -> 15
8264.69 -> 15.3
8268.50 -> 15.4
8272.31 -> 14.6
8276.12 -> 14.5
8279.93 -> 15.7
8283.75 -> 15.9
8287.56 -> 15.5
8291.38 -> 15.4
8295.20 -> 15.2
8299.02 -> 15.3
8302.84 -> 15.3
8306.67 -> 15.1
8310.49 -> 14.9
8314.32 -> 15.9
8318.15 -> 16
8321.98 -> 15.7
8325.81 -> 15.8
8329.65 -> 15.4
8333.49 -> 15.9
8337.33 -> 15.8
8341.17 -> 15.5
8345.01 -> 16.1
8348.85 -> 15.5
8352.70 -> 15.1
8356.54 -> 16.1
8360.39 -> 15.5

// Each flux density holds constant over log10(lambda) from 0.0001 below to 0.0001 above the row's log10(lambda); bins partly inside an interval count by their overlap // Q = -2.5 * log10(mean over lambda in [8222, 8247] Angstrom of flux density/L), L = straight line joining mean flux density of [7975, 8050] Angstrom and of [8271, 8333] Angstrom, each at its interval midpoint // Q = 0.04 mag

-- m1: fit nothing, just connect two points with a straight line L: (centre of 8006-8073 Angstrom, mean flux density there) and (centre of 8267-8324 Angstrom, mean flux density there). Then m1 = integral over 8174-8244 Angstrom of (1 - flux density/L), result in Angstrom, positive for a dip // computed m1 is 2.6 Angstrom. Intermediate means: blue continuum 16.3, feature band 15.1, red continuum 15.4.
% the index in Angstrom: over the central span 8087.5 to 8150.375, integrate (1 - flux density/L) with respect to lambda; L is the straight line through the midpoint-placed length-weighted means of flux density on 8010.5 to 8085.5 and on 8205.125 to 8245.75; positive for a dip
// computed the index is 0.8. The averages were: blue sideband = 16.3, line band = 15.6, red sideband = 15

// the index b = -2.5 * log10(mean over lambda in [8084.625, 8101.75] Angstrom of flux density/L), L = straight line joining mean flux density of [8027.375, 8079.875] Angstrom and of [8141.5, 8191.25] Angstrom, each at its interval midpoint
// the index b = -0.01 mag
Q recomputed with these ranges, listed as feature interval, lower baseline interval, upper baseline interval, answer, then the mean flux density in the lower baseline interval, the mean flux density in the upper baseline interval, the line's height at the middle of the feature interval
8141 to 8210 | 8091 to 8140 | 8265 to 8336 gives 0.02 mag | 15.6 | 15.4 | 15.5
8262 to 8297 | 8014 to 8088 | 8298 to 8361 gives 0.03 mag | 16.3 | 15.6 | 15.7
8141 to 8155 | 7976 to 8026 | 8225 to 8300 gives 0.02 mag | 16.4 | 15.1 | 15.6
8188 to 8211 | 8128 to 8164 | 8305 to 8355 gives 0.03 mag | 15.4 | 15.6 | 15.5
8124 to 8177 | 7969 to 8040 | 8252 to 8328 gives 0.04 mag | 16.4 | 15.3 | 15.9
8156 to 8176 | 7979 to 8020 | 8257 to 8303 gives 0.04 mag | 16.3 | 15.2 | 15.7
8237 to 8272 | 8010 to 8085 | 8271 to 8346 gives 0.05 mag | 16.3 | 15.5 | 15.6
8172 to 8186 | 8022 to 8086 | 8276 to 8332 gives 0.06 mag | 16.3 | 15.5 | 15.9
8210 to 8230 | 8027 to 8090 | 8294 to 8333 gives 0.06 mag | 16.3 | 15.5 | 15.8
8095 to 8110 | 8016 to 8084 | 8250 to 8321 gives 0.05 mag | 16.3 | 15.2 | 16.1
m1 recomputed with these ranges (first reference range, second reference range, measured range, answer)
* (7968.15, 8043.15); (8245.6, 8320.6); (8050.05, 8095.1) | -0.6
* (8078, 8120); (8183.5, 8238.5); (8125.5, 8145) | 0.2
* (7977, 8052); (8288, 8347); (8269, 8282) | 0.6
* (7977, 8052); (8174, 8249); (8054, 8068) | 0.0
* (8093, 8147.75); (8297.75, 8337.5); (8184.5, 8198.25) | 0.1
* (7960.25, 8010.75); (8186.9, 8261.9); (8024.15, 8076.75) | -1.0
